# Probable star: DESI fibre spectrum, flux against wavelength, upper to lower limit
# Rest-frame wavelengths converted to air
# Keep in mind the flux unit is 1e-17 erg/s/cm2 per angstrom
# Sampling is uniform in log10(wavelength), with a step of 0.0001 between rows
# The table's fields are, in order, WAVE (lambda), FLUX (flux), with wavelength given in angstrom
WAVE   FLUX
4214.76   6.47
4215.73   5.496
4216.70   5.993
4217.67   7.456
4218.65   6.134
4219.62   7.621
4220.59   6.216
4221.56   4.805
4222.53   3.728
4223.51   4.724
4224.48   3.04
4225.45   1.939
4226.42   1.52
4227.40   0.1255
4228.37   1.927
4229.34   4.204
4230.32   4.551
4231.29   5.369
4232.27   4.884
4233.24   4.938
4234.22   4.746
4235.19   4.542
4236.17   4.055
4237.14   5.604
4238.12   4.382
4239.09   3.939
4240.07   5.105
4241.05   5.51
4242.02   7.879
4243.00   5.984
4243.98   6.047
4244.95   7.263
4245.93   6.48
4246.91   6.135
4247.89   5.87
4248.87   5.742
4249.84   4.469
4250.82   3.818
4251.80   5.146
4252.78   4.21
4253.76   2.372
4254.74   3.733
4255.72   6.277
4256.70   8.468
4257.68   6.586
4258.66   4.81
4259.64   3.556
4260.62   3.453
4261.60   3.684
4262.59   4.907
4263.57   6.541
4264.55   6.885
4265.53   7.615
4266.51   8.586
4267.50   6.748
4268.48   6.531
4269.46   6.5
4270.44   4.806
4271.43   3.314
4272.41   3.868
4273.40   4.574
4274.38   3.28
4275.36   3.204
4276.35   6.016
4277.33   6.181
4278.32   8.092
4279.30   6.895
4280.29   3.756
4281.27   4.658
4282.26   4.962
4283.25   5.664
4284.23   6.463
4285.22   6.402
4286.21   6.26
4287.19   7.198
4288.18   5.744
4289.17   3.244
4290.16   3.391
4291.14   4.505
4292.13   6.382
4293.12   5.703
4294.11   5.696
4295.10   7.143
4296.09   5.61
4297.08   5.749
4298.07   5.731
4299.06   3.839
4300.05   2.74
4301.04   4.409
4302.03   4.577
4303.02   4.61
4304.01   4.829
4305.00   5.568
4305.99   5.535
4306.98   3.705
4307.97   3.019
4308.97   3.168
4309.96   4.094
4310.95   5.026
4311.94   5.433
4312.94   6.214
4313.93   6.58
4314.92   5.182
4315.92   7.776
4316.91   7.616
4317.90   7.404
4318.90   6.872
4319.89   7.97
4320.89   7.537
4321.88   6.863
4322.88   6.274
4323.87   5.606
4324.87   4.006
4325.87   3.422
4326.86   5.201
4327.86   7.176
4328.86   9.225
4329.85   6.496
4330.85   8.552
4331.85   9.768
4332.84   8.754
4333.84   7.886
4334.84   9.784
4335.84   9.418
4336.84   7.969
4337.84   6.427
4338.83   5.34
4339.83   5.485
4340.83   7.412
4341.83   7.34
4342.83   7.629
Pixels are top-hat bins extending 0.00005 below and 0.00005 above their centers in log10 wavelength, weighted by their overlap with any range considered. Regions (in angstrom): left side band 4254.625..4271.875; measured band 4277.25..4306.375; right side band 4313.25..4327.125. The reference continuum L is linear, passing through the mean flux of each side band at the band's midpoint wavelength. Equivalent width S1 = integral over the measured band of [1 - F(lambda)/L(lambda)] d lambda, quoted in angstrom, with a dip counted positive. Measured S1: 3.23 angstrom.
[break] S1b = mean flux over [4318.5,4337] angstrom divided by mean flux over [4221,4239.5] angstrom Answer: 1.89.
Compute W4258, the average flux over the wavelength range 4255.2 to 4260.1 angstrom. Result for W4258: 5.94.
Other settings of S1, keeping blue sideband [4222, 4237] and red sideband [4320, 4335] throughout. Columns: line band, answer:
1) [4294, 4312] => 4.26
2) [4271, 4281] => 0.71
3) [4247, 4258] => -1.71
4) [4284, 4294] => 0.37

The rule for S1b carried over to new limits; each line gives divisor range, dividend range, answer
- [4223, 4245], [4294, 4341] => 1.40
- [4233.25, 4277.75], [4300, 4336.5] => 1.17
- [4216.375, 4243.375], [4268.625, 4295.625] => 1.15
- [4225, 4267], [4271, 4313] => 1.01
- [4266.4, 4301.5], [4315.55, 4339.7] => 1.35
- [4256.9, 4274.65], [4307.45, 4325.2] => 1.10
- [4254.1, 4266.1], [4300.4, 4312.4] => 0.81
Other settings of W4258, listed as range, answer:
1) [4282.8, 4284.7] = 6.09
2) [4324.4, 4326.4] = 3.74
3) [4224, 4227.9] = 1.66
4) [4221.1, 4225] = 4.05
